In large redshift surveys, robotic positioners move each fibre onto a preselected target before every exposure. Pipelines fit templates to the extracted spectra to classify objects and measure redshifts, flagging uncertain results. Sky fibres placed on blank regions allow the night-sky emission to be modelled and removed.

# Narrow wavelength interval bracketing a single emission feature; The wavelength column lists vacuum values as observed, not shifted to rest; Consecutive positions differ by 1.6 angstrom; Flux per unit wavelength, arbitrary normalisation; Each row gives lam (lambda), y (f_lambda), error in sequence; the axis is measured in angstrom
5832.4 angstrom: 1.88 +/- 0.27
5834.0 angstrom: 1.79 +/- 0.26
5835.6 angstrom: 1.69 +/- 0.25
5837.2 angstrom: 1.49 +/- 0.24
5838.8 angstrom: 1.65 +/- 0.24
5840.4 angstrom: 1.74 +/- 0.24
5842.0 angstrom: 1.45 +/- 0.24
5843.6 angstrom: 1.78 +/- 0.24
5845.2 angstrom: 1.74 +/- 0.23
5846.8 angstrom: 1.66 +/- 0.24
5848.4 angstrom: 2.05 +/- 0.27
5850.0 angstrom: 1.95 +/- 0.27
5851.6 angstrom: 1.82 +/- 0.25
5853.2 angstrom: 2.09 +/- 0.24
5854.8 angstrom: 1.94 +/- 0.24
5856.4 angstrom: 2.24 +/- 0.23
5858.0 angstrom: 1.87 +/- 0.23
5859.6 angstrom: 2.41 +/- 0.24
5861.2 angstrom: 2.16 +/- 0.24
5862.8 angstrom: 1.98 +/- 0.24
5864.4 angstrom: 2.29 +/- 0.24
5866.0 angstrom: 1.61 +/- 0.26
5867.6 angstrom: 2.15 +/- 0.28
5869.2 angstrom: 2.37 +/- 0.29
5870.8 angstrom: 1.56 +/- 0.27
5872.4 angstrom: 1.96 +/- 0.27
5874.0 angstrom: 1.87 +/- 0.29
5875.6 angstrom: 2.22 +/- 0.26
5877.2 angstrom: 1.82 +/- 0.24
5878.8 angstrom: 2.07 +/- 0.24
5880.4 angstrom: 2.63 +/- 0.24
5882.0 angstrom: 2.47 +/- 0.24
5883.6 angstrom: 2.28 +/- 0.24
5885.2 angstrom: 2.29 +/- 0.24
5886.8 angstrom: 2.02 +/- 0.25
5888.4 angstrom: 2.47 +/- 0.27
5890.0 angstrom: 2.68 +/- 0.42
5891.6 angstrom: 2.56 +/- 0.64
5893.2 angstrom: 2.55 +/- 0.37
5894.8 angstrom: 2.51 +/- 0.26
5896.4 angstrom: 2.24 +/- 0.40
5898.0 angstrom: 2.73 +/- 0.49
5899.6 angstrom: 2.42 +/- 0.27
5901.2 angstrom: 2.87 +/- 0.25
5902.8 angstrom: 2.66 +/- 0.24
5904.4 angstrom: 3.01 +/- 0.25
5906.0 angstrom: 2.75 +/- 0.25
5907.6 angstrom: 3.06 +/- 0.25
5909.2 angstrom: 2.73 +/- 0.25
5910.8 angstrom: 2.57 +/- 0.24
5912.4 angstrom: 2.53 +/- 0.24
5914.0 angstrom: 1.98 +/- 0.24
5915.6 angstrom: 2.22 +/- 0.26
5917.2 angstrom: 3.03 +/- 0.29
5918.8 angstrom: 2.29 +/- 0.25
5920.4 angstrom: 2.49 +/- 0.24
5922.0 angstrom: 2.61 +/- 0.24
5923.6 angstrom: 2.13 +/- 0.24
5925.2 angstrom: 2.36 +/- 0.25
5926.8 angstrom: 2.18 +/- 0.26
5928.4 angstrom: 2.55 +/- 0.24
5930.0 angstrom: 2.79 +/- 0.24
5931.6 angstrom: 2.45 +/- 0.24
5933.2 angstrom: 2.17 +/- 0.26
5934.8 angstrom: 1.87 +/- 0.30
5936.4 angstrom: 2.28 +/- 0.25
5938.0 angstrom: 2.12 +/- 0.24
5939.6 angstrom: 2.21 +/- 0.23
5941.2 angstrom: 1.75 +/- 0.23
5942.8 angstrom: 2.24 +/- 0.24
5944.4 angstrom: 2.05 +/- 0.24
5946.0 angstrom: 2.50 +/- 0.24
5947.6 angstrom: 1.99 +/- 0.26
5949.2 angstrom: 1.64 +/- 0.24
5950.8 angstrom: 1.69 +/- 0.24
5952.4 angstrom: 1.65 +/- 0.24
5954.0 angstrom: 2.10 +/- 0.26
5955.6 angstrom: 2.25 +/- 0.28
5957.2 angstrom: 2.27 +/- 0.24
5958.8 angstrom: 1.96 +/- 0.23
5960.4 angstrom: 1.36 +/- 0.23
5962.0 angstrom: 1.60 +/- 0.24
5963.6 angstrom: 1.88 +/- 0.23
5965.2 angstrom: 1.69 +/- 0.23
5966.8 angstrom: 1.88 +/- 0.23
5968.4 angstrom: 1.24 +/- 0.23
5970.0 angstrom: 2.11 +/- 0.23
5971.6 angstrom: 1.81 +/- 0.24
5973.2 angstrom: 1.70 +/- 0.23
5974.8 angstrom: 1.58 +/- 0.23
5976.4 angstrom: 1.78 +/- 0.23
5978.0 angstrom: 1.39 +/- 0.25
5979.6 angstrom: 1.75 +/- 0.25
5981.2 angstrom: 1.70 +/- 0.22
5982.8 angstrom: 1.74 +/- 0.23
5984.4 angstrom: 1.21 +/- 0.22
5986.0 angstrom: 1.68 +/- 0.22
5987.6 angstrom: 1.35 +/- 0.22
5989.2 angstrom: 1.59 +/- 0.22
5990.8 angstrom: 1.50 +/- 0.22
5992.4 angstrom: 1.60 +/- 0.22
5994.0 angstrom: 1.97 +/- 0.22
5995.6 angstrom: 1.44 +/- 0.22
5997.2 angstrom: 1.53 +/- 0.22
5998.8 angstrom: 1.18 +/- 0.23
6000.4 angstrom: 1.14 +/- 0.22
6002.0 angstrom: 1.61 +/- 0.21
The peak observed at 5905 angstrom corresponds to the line C III]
